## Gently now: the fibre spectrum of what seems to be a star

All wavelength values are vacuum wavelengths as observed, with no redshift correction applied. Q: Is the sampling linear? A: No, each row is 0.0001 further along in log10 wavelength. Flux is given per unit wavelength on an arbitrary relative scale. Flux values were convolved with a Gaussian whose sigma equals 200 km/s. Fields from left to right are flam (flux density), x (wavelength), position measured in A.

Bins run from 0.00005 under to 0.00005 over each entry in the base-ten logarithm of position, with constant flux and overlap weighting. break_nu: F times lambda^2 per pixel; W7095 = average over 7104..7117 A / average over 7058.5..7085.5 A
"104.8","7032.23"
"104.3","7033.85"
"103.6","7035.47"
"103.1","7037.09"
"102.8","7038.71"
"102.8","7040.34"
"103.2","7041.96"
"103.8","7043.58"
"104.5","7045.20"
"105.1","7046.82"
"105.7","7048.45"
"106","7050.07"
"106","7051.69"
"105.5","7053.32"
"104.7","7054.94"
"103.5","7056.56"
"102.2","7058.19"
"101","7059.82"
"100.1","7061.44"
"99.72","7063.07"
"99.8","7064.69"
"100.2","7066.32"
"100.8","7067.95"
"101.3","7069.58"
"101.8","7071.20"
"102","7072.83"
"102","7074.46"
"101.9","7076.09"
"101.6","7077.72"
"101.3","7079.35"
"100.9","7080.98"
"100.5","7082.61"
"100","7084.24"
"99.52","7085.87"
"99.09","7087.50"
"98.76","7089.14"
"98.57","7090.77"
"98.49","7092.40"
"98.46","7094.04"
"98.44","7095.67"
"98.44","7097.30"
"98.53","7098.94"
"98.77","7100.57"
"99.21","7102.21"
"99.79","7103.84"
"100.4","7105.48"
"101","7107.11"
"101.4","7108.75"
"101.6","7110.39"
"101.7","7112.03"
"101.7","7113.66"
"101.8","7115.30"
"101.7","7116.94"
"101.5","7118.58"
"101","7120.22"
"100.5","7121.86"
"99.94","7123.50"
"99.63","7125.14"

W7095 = 1.01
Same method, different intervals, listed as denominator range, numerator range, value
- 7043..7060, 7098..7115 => 0.98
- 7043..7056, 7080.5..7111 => 0.96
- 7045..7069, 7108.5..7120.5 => 1.00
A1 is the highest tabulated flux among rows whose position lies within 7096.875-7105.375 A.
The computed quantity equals 99.79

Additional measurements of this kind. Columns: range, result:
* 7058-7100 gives 102.2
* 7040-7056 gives 106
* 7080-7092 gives 100.9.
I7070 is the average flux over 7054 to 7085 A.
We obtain 101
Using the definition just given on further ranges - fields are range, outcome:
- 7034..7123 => 101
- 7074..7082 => 101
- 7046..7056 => 105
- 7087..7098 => 98.6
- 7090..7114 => 99.8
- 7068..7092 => 101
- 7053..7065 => 102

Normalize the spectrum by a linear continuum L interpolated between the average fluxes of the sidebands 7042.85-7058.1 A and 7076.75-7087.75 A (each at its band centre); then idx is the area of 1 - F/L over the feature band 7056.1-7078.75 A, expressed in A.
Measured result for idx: 0.3 A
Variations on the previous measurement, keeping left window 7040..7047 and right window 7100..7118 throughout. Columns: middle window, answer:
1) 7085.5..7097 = 0.34 A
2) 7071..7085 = 0.14 A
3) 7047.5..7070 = 0.13 A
